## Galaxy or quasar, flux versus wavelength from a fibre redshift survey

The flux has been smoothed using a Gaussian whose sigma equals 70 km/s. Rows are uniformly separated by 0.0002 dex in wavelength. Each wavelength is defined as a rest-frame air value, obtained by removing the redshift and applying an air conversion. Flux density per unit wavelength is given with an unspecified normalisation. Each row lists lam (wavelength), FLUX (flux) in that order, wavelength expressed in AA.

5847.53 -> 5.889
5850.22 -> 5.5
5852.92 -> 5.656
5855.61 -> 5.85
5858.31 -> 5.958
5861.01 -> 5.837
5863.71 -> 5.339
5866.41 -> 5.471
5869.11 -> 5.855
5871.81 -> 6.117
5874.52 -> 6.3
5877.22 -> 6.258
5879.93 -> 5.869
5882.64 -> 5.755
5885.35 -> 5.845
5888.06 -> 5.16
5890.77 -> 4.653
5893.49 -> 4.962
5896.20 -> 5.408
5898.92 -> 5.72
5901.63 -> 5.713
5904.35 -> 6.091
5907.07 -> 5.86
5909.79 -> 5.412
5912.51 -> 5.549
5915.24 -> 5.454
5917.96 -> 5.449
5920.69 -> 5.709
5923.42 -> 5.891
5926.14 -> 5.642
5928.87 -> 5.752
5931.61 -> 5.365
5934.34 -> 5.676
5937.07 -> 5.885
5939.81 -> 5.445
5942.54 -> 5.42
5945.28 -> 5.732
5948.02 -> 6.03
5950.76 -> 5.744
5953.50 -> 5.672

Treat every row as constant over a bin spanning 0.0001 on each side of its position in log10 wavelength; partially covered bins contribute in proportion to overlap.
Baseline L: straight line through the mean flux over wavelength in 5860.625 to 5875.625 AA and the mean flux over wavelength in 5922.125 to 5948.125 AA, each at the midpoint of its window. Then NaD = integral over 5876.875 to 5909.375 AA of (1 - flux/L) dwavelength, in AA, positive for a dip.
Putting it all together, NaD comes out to 1.0 AA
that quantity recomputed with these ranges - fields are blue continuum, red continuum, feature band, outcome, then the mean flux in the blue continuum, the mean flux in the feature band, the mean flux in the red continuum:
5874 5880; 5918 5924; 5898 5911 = 0.3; 6.18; 5.77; 5.7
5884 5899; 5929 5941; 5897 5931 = -1.5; 5.25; 5.67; 5.61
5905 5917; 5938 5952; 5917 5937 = -0.1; 5.6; 5.66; 5.68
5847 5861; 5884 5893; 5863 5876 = -0.8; 5.77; 5.85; 5.19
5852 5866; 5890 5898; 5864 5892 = -1.8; 5.71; 5.72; 5.07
